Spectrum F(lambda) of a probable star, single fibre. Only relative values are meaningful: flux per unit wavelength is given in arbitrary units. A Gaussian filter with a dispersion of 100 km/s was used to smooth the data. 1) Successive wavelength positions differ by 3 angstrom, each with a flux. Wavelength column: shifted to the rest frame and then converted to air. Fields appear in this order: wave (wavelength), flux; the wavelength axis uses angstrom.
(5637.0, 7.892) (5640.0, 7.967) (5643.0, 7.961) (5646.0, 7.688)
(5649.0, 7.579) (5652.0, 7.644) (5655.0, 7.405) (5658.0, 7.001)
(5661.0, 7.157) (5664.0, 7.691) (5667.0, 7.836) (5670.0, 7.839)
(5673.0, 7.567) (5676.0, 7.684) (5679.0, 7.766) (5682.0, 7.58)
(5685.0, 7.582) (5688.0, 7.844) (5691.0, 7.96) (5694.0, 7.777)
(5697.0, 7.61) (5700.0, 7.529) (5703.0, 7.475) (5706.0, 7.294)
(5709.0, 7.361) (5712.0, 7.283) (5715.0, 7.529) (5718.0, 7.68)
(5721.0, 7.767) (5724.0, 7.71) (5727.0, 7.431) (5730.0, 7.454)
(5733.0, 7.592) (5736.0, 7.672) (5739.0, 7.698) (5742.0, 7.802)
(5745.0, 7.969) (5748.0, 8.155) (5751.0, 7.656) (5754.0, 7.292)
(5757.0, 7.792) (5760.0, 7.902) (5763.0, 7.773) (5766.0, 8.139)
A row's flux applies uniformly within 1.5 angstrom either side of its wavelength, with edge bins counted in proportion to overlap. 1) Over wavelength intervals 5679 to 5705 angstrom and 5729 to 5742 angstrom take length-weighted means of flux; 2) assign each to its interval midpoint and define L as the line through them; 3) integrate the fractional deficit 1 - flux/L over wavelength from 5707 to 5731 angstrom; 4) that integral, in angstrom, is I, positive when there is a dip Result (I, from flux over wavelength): 0.4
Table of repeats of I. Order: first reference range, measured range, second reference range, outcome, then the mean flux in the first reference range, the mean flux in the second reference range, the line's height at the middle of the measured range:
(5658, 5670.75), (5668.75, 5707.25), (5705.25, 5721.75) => -0.72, 7.54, 7.48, 7.51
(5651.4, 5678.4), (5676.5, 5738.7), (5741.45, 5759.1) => 0.50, 7.54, 7.78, 7.66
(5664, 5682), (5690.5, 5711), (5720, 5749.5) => 0.47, 7.72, 7.72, 7.72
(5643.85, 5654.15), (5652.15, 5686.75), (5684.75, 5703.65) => 0.48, 7.64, 7.7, 7.67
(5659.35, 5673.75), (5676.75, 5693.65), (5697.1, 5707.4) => -0.48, 7.61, 7.46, 7.53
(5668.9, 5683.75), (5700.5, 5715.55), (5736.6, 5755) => 0.65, 7.68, 7.77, 7.72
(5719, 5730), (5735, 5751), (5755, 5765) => -0.27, 7.61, 7.81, 7.72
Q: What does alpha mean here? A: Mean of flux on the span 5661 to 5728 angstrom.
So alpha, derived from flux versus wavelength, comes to 7.62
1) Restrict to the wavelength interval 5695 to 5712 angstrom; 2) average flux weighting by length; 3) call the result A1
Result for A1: 7.45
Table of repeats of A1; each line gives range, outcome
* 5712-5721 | 7.58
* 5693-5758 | 7.61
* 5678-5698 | 7.73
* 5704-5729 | 7.51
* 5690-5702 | 7.7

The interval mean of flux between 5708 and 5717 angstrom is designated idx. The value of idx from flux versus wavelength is 7.41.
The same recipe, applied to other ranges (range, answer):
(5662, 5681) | 7.71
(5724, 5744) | 7.62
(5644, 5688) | 7.59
